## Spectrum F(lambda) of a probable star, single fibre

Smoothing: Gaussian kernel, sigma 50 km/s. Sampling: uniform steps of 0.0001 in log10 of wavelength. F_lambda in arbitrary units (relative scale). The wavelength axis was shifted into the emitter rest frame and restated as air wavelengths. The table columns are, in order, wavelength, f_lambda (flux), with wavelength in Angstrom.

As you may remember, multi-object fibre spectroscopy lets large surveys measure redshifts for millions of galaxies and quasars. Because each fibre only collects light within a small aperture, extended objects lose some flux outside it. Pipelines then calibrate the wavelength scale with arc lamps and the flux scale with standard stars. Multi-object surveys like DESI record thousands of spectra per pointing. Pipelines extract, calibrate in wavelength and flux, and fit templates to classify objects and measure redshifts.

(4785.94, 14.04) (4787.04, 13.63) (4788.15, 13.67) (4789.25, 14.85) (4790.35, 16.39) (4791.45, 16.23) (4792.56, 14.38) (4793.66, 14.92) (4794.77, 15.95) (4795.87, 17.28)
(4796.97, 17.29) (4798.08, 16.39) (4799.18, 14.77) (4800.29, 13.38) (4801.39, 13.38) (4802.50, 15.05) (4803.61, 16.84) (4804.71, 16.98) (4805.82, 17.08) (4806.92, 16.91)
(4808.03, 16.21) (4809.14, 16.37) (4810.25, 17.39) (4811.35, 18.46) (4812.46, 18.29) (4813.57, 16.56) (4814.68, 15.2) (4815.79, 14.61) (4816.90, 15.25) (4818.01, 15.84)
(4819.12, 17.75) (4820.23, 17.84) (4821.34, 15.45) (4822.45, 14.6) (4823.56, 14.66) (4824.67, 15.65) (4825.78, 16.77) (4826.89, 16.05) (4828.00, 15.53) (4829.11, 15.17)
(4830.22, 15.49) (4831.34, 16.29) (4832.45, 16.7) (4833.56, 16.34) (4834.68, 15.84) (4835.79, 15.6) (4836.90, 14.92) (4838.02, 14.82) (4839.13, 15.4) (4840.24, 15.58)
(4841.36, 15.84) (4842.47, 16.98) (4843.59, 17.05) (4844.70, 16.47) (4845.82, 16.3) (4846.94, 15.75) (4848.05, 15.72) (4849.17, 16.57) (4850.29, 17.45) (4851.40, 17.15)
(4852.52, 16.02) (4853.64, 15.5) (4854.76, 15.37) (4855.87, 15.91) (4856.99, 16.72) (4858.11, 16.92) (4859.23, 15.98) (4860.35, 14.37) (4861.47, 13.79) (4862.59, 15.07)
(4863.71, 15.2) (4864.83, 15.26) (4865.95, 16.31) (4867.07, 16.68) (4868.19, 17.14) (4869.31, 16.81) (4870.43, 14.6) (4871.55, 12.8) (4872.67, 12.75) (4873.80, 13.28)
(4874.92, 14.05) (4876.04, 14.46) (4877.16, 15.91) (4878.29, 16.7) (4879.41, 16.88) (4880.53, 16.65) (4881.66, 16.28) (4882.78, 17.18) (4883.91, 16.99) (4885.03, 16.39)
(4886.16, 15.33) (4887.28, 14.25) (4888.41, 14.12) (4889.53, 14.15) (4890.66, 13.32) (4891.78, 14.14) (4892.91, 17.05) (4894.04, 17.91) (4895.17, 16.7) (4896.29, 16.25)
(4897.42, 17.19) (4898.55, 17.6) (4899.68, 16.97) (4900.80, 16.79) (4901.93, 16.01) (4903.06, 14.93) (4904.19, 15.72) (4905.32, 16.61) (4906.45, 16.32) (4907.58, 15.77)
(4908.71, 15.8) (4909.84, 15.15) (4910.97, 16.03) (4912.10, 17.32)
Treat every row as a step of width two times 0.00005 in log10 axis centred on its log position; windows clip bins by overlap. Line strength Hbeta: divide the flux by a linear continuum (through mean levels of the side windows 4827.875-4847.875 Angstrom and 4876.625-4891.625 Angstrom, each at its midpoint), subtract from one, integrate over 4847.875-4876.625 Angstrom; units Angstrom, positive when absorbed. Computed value 0.6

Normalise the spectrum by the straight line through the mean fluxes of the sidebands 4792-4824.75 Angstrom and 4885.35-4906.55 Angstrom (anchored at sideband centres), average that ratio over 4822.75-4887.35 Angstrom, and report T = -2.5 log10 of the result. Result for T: 0.01 mag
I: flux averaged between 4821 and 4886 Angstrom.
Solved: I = 15.8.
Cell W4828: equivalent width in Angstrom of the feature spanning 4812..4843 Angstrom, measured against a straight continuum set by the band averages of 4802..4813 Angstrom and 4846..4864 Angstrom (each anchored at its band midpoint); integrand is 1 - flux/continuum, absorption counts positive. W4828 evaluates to 1.2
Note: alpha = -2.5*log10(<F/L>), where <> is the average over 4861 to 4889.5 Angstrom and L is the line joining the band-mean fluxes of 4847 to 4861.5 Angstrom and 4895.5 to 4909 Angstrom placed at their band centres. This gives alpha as 0.05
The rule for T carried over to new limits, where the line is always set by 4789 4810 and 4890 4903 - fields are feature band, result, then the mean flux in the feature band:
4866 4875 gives 0.089 mag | 14.9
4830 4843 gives 0.014 mag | 15.8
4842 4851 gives -0.032 mag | 16.5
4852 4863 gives 0.038 mag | 15.6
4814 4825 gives 0.018 mag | 15.7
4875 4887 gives 0.005 mag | 16.1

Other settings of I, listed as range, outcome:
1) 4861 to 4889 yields 15.4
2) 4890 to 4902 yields 16.4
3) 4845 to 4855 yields 16.2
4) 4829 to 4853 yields 16.1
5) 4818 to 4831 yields 15.9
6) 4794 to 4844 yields 16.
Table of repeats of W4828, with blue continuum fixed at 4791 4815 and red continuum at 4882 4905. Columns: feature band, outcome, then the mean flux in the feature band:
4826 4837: 0.2 Angstrom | 15.9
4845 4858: -0.2 Angstrom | 16.2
